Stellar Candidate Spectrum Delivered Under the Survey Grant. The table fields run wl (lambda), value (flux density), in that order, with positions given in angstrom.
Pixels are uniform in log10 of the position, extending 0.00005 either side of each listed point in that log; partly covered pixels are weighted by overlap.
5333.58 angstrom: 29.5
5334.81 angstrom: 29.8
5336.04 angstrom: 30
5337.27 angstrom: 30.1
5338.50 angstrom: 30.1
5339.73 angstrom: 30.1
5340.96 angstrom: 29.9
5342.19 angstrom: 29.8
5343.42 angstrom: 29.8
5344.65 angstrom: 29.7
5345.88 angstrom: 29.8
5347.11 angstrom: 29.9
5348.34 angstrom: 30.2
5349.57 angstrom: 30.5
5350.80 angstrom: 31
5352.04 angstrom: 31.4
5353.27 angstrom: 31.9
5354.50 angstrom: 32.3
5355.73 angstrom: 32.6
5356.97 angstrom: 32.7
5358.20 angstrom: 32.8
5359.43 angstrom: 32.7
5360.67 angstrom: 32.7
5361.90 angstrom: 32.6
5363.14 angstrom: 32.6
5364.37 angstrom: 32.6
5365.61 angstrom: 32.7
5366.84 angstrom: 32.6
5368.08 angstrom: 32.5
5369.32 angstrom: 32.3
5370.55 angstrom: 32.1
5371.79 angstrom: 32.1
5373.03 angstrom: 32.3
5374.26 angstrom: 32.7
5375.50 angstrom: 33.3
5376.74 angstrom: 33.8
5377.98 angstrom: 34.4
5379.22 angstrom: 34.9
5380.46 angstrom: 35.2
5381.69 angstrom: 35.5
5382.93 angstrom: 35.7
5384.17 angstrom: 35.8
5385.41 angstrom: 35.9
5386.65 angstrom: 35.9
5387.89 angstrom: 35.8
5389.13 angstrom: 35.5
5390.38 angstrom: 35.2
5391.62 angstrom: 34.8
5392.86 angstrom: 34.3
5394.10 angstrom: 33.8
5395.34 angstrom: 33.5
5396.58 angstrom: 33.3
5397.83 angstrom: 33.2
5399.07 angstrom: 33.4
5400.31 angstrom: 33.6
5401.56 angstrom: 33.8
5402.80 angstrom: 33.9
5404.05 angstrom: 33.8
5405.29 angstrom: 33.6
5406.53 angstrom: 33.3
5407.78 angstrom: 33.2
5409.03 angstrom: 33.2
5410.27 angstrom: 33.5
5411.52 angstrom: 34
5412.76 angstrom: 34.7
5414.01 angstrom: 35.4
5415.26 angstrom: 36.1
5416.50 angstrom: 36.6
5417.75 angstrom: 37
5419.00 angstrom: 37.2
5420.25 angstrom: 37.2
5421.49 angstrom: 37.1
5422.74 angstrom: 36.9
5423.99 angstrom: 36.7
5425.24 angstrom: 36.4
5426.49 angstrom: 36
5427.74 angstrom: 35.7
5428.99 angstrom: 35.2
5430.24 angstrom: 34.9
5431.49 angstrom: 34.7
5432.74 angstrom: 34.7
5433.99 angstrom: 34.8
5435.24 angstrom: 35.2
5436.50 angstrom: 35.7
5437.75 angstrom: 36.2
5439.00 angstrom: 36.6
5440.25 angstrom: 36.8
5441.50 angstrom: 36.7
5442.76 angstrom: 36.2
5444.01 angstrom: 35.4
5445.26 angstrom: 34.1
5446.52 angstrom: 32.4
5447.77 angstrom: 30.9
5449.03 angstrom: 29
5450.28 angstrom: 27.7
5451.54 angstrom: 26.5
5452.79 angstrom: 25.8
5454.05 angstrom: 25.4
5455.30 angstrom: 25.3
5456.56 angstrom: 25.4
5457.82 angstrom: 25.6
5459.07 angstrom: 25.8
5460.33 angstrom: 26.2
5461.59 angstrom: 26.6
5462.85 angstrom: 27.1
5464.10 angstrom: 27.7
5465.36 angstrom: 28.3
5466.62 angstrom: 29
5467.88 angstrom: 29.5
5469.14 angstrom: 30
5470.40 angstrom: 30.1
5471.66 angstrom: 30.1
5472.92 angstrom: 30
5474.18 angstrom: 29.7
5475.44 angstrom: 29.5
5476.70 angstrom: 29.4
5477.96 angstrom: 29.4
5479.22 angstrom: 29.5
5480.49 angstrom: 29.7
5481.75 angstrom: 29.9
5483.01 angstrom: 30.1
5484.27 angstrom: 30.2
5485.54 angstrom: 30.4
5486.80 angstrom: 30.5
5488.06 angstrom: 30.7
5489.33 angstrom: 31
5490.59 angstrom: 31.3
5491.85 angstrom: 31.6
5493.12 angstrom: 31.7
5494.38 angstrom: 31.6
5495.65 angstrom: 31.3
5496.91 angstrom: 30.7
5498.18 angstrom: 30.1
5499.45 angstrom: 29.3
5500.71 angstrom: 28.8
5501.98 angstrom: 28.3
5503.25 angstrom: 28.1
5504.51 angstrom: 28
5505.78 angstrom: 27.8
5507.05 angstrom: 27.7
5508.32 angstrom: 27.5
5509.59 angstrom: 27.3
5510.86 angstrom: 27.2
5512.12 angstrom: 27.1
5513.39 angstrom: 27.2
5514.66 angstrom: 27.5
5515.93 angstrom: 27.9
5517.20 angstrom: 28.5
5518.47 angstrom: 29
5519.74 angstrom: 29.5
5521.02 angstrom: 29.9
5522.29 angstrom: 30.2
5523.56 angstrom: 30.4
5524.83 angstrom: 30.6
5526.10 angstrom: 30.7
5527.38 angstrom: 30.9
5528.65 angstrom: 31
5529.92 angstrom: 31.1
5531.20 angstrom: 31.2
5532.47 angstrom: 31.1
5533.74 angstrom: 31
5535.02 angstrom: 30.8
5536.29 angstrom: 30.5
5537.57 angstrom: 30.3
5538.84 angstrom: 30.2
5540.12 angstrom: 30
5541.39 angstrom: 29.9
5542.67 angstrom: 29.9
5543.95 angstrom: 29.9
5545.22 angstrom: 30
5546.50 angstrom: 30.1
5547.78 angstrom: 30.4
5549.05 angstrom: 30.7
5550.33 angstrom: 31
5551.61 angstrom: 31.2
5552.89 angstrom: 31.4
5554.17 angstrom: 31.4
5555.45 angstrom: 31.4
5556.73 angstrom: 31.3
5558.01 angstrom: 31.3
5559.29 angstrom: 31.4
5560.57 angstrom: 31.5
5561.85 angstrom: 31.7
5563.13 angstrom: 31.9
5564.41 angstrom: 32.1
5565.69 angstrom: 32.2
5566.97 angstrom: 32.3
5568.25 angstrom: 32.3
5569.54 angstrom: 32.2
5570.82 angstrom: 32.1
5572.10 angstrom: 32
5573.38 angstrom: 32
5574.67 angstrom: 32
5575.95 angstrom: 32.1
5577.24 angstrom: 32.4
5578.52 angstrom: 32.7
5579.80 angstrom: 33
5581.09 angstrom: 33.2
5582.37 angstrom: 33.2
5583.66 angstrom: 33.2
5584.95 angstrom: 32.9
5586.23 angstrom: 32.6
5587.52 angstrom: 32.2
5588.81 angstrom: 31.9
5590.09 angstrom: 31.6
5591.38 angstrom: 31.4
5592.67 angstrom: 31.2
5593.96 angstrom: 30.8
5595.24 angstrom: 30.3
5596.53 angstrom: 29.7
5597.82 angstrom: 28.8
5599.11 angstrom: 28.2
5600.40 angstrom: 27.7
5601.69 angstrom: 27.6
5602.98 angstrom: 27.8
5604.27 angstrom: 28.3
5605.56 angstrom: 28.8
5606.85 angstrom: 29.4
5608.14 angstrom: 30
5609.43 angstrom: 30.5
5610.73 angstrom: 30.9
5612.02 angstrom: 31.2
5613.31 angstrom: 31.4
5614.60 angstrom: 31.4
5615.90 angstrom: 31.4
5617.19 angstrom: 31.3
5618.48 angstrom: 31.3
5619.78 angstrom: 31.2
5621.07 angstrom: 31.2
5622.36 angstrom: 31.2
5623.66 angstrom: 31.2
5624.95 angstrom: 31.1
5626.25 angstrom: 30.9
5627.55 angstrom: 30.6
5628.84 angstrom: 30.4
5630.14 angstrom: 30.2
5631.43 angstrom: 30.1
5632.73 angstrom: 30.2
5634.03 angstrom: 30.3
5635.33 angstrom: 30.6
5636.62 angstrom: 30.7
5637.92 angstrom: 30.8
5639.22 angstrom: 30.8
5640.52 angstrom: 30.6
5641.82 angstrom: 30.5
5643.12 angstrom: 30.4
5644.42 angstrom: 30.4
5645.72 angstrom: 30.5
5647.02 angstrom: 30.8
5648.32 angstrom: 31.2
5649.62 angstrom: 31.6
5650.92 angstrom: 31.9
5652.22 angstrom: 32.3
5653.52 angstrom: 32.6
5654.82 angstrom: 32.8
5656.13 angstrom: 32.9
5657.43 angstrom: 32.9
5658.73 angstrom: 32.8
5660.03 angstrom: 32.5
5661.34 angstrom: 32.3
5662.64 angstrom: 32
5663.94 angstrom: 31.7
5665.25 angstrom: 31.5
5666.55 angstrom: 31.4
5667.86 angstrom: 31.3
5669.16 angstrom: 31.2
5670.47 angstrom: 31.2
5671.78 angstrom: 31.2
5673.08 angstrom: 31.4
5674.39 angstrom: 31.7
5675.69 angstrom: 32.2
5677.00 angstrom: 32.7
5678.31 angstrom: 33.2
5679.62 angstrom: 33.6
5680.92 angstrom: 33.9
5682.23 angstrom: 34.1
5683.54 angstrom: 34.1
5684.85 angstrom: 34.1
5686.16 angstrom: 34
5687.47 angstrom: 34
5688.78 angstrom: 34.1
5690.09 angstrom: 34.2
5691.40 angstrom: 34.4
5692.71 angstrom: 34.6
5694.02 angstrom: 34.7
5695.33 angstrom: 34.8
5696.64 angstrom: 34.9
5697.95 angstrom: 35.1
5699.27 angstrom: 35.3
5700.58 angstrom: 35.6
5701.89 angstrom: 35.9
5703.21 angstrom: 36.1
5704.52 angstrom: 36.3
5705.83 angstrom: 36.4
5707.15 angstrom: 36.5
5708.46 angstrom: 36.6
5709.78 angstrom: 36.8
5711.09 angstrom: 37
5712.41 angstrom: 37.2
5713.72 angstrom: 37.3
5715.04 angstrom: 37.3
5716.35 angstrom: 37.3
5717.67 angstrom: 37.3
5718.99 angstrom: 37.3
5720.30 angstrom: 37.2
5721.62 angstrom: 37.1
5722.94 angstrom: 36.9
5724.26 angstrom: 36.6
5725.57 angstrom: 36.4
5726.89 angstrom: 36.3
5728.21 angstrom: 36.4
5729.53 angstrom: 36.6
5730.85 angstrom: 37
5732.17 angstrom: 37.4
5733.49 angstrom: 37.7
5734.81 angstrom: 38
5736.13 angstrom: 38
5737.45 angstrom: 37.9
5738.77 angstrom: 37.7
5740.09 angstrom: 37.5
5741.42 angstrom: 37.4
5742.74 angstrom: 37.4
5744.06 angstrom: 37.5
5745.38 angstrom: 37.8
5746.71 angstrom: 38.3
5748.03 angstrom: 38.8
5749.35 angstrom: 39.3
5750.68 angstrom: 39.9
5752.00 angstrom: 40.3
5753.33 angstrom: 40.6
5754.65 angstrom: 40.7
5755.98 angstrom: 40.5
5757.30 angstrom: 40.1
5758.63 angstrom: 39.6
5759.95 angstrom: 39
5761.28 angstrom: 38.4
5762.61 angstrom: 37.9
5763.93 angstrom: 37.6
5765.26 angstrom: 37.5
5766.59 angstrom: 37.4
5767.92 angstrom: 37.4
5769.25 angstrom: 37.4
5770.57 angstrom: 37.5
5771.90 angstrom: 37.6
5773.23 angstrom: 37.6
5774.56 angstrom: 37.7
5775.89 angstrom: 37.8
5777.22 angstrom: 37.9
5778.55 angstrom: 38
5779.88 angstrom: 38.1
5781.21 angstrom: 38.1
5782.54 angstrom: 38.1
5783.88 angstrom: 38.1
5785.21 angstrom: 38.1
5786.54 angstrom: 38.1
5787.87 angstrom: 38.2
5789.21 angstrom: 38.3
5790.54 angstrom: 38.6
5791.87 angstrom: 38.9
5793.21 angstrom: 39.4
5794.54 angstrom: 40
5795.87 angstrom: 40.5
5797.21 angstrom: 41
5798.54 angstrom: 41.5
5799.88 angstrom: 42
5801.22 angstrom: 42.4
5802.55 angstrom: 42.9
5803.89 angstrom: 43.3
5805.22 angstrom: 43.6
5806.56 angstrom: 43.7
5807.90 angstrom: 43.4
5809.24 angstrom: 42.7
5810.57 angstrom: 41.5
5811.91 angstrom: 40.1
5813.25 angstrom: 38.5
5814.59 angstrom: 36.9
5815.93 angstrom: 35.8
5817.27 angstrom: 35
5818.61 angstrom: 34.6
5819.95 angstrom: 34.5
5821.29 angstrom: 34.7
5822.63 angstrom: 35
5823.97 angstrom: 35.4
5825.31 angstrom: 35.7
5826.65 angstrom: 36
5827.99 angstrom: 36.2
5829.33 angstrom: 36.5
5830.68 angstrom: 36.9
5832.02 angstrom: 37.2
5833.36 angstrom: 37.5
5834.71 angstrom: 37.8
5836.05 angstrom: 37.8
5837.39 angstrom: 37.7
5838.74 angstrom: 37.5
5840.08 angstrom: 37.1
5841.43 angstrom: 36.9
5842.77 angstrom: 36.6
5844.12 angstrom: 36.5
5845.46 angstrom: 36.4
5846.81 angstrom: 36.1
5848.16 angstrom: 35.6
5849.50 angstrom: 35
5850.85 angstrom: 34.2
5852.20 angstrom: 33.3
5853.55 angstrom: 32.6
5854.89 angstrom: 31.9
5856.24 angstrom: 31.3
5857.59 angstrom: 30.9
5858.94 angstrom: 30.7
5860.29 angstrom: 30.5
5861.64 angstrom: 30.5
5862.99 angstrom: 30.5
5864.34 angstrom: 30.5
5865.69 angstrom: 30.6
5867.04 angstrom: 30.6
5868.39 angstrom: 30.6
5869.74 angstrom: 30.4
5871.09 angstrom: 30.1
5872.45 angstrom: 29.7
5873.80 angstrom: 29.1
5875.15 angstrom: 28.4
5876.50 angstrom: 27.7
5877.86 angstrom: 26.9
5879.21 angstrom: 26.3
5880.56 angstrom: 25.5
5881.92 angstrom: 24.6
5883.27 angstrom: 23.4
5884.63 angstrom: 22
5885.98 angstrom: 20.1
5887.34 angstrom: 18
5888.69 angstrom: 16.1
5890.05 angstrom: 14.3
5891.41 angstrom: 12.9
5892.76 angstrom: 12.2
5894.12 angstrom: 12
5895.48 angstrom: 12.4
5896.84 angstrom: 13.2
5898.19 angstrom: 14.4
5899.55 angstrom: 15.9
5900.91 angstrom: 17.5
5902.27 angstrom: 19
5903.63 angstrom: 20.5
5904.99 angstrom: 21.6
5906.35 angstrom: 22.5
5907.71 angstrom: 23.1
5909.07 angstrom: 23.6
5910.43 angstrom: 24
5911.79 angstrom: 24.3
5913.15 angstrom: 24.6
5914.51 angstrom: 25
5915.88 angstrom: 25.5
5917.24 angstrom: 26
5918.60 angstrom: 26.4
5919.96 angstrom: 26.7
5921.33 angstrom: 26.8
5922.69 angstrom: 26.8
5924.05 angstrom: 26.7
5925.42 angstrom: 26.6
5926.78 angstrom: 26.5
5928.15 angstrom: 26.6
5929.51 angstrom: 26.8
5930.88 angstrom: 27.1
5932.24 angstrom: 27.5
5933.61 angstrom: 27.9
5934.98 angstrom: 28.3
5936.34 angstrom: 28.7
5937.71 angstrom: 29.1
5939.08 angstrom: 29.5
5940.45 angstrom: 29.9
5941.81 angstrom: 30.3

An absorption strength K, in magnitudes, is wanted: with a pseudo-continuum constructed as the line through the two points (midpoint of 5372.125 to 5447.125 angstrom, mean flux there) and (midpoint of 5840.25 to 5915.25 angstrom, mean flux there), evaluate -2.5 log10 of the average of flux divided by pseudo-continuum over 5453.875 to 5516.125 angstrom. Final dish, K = 0.16 mag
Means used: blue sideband 34.9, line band 28.8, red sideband 25.9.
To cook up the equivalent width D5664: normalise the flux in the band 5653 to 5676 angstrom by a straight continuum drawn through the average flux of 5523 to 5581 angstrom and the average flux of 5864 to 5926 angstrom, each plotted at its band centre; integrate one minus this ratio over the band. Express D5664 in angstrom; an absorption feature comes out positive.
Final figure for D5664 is -2.7 angstrom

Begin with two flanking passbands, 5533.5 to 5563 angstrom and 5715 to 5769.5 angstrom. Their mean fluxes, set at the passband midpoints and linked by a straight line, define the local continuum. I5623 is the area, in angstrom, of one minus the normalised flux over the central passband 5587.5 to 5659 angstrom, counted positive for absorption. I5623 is 6.06 angstrom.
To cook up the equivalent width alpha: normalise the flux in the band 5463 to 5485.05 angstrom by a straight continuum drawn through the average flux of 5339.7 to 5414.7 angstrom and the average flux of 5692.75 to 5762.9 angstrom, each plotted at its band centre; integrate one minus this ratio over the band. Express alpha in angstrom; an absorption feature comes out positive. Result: 3.08 angstrom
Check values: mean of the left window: 33.1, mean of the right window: 37.4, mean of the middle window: 29.5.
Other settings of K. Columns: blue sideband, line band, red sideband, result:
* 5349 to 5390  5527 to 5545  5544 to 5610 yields 0.04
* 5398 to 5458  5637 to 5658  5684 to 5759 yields 0.15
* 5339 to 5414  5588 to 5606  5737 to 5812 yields 0.23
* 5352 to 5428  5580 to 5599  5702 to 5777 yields 0.15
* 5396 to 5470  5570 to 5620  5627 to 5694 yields 0.04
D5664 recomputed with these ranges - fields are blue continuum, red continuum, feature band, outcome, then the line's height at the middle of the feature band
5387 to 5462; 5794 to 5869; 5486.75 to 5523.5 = 5.2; 34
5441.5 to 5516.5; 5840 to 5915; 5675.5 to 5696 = -4.8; 27.5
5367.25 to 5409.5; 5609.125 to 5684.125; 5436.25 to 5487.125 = 5.1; 33.3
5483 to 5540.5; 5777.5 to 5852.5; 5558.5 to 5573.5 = -0.4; 31.2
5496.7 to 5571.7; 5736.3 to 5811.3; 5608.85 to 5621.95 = 0.8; 33.2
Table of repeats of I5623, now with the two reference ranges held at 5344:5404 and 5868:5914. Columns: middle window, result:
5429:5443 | -1.7 angstrom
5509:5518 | 0.7 angstrom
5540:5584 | -4.0 angstrom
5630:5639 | -1.0 angstrom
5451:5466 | 2.4 angstrom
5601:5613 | -0.6 angstrom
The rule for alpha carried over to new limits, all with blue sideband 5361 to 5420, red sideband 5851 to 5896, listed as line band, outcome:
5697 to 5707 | -2.5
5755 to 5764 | -3.7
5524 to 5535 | 0.3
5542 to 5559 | 0.3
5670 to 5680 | -1.0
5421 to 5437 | -1.1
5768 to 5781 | -4.8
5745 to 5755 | -4.1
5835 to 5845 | -4.1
